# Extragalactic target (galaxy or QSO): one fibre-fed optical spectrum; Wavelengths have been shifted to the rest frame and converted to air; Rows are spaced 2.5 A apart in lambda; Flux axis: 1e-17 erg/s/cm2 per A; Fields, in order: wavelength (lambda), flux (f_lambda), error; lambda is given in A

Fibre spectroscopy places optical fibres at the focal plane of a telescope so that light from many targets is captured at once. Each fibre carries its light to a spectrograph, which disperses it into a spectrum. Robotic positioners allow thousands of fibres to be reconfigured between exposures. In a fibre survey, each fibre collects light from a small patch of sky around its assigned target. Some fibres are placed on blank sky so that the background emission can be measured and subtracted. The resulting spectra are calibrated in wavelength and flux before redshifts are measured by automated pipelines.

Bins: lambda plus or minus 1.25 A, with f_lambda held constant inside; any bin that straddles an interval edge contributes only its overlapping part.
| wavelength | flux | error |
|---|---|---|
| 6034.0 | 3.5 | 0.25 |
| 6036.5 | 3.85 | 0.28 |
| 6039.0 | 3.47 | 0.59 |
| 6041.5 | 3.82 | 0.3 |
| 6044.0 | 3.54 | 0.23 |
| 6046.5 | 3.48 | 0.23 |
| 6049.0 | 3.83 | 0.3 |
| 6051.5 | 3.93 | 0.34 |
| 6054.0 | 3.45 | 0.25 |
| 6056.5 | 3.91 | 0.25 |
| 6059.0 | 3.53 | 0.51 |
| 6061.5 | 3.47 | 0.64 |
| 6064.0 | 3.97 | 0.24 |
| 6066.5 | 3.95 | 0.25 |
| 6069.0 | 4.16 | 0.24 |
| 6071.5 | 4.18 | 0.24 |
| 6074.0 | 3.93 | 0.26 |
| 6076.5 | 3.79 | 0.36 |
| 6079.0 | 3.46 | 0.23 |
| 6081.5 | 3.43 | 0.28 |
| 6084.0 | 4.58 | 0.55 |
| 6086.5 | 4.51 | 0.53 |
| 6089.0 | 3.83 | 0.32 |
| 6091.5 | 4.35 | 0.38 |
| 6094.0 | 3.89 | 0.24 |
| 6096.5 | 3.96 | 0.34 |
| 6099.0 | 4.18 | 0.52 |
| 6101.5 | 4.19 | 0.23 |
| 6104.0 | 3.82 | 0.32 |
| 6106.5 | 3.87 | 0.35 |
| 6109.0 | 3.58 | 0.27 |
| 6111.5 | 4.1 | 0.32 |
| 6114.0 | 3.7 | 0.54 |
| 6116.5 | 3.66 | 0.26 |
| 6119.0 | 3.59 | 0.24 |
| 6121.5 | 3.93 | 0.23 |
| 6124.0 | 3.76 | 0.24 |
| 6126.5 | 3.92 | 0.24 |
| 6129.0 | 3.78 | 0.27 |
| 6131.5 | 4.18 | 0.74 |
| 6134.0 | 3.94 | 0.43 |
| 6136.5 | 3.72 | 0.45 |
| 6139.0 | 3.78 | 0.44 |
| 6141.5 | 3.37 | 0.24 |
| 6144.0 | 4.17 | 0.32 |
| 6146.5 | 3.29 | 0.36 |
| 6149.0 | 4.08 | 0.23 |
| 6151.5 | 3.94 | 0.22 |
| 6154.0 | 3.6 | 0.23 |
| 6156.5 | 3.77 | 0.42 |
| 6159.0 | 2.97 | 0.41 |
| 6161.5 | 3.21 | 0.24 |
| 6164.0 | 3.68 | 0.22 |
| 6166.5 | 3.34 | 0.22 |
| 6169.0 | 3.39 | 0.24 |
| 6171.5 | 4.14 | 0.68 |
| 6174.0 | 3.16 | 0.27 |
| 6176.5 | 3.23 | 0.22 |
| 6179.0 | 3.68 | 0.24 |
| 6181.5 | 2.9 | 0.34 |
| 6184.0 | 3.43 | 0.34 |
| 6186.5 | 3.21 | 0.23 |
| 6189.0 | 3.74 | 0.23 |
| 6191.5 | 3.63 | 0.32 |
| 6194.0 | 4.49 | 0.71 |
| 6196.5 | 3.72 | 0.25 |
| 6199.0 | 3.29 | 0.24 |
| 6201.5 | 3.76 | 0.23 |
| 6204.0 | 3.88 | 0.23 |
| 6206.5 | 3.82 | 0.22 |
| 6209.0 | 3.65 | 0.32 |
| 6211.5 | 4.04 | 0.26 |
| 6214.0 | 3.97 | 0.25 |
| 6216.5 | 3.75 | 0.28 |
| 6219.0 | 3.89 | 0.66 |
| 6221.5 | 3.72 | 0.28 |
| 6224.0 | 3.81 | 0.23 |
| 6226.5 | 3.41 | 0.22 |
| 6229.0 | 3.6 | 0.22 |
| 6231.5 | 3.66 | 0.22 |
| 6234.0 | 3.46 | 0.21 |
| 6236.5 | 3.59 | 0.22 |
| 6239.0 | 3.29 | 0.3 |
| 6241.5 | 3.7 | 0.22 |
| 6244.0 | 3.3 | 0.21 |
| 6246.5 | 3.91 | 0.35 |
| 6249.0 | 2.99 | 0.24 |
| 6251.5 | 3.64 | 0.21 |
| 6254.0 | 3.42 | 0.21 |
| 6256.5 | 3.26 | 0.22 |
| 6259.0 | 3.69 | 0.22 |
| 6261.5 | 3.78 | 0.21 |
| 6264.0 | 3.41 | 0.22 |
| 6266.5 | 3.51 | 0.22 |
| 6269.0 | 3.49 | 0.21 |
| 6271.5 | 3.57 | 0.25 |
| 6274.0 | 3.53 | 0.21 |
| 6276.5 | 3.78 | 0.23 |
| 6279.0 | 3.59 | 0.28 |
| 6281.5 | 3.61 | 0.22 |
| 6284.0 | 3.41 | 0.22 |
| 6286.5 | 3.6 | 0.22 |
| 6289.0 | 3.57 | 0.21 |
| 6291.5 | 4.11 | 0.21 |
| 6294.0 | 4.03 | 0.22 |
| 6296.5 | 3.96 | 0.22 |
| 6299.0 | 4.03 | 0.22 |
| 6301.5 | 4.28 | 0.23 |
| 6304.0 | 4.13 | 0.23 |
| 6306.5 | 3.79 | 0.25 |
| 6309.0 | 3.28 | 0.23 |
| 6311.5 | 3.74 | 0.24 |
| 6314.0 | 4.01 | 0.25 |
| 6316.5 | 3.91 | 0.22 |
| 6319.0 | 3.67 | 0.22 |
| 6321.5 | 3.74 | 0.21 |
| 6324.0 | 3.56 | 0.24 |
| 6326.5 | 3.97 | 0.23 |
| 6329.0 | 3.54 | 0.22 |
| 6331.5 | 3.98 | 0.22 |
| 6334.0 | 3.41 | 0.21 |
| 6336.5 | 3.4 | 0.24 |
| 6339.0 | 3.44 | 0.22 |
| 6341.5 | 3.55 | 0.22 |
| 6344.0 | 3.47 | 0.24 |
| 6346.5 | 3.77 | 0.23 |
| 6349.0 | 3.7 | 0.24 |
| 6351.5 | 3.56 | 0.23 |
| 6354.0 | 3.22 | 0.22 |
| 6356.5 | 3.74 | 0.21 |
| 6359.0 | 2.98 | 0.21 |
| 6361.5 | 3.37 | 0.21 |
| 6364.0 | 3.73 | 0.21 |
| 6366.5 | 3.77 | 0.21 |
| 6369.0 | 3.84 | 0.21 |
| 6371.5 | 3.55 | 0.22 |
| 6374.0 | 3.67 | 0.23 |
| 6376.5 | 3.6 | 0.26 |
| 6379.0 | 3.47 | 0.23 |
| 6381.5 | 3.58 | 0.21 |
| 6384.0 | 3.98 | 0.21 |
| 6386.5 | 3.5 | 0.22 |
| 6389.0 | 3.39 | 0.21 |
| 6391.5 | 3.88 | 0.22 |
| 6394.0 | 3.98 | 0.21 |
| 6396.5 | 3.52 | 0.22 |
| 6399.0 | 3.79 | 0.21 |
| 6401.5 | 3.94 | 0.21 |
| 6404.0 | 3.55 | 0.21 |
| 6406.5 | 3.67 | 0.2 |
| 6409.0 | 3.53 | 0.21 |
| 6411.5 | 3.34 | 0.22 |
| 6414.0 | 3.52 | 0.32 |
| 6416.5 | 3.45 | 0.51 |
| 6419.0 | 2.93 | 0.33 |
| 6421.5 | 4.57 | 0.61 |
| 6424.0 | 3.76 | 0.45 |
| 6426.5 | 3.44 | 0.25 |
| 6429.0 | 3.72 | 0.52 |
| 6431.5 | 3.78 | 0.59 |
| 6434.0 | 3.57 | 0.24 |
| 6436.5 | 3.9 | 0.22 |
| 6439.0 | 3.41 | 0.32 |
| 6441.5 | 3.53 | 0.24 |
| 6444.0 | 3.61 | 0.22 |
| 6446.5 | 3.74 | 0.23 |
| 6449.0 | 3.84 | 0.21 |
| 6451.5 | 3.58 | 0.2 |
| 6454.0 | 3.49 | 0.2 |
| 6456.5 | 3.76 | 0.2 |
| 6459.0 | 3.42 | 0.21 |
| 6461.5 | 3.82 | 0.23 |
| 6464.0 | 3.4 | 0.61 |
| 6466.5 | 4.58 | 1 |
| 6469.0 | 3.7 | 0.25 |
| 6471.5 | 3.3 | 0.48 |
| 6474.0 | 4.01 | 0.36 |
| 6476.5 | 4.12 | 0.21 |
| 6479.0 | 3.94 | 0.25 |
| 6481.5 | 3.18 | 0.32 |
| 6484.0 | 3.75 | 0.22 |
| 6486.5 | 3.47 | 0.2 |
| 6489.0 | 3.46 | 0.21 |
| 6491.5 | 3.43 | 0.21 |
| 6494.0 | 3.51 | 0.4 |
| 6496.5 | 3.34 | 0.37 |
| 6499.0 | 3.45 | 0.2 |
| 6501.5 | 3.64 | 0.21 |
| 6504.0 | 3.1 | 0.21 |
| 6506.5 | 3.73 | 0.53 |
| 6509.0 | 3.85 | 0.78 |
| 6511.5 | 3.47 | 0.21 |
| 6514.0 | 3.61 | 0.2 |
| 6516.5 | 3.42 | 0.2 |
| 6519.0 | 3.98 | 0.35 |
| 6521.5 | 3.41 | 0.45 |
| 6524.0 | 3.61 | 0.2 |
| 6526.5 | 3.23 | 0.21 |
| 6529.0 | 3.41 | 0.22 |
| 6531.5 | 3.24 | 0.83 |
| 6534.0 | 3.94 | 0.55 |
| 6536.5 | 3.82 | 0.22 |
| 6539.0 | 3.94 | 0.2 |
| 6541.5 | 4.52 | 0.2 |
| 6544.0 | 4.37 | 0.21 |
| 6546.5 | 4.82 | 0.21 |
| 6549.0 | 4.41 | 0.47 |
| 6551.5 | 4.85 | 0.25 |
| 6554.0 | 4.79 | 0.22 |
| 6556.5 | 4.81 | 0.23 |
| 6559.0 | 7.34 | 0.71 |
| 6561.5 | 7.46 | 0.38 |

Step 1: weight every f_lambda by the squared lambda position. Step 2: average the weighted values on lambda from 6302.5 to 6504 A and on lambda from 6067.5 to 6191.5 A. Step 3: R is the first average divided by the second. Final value 1.1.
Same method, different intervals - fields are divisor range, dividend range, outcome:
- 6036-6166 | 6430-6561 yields 1.15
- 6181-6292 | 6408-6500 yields 1.08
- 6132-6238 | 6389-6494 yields 1.09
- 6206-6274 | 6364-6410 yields 1.07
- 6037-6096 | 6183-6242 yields 1.01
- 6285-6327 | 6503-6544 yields 1.02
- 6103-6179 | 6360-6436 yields 1.07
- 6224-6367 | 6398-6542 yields 1.06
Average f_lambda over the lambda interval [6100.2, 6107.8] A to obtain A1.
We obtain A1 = 3.96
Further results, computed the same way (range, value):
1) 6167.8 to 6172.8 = 3.76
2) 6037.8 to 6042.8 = 3.65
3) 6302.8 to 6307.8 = 3.95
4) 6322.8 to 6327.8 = 3.76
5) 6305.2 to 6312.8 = 3.61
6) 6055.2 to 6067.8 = 3.77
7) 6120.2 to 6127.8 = 3.87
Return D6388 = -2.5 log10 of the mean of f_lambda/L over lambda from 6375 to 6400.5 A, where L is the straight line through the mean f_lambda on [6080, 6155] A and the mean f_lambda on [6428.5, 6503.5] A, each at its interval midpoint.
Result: 0.01 mag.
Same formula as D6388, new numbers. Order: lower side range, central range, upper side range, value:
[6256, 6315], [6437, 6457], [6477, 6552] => 0.03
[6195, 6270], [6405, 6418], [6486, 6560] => 0.09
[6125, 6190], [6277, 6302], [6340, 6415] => -0.06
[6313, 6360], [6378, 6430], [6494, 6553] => 0.01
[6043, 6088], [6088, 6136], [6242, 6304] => -0.03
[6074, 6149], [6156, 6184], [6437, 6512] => 0.13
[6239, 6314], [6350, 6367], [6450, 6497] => 0.06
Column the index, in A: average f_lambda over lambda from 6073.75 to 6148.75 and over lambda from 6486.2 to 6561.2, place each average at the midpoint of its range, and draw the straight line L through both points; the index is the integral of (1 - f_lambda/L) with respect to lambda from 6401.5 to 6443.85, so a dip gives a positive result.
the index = 3.7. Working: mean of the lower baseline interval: 3.88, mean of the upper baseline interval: 3.98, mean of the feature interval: 3.61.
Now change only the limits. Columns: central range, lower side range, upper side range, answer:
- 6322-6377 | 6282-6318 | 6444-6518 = 2.86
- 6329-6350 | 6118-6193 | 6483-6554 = 0.60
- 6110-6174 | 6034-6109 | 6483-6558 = 2.45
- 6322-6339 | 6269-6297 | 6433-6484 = 0.27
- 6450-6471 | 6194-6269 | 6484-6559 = 0.64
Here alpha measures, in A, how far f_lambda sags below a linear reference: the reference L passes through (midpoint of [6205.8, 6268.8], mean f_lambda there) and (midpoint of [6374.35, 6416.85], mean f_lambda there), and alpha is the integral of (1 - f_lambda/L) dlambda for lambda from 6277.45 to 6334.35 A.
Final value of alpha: -2.6 A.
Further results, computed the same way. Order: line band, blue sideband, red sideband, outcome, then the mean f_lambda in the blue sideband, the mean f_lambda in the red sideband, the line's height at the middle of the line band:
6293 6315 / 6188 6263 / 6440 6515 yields -1.59 A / 3.66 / 3.63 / 3.65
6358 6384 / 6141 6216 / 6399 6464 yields 0.35 A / 3.62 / 3.63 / 3.63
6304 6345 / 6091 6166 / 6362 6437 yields 0.28 A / 3.79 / 3.66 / 3.69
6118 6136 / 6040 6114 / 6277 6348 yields -0.09 A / 3.88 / 3.73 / 3.85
